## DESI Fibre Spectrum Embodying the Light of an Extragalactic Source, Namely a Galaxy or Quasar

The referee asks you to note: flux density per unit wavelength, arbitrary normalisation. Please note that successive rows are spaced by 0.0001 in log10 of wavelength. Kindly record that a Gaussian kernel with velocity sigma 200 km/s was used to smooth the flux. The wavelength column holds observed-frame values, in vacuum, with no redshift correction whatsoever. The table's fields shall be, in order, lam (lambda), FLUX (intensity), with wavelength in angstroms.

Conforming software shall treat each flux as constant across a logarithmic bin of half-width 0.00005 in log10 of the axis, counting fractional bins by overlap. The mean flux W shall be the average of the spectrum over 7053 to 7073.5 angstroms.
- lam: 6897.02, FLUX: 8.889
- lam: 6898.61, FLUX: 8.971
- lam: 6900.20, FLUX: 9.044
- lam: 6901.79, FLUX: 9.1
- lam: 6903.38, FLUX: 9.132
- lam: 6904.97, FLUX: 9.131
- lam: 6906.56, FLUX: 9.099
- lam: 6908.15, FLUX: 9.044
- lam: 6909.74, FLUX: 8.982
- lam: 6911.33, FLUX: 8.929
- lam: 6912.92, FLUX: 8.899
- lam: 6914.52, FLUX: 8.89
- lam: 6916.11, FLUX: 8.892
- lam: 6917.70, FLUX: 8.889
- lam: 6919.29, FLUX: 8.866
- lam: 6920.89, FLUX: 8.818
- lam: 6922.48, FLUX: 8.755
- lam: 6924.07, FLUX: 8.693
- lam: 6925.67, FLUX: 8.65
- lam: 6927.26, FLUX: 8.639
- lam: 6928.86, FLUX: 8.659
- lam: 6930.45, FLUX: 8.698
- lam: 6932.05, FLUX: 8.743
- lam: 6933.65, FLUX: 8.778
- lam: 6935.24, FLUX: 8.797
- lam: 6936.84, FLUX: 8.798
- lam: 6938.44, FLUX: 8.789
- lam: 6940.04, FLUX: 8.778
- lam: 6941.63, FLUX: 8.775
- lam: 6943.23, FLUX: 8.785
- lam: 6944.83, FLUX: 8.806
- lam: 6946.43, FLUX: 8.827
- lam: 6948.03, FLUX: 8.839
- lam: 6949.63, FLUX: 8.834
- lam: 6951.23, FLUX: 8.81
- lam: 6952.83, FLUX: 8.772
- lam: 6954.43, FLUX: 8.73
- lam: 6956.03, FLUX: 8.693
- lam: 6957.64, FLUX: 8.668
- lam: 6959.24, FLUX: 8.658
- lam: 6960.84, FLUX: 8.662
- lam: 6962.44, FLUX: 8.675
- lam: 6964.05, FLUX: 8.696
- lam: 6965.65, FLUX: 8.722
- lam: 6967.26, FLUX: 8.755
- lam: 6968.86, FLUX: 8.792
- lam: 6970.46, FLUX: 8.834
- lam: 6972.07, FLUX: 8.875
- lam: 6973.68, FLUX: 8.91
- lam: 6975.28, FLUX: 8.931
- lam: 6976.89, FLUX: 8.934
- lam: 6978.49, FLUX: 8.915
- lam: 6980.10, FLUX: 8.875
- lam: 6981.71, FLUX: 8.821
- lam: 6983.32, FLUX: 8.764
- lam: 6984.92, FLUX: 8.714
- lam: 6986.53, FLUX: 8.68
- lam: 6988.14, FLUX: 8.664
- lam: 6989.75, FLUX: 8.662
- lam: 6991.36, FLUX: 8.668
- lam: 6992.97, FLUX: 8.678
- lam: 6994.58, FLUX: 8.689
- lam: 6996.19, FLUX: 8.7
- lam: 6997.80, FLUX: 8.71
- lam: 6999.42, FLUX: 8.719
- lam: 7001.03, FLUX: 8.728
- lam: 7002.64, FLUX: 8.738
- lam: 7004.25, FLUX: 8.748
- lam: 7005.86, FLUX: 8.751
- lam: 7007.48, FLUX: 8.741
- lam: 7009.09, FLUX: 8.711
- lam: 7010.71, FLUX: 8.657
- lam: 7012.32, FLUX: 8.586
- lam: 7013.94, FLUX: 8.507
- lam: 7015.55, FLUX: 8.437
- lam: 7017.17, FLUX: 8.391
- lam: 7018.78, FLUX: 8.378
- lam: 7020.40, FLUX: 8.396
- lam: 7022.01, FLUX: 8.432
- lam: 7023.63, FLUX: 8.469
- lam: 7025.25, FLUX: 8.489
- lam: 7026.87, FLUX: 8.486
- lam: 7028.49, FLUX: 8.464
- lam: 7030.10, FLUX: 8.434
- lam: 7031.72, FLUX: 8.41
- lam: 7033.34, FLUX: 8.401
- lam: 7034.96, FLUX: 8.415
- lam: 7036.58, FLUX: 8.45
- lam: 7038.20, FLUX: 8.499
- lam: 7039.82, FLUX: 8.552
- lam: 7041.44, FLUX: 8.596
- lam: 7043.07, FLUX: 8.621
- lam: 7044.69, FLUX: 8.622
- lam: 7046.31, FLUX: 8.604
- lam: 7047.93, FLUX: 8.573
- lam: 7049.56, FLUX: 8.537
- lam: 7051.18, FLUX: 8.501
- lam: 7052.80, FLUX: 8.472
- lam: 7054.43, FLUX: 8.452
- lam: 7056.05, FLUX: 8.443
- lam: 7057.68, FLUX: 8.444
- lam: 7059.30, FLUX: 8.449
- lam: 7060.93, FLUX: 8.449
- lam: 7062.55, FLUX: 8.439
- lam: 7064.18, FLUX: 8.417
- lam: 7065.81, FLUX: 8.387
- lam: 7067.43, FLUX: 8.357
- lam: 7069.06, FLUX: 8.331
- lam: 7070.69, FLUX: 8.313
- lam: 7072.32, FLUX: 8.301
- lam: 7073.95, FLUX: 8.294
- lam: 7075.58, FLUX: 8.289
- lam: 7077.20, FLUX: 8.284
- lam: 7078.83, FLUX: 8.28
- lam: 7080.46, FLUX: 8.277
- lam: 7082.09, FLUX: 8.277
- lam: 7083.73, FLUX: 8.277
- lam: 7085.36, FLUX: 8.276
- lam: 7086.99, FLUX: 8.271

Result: 8.4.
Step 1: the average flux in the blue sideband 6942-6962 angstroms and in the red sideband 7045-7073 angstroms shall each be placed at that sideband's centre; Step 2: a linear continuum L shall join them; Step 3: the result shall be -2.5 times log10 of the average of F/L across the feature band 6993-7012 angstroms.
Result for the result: -0.013 mag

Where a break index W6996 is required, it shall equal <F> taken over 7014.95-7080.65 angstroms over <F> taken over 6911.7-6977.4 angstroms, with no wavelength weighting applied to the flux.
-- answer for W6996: 1.0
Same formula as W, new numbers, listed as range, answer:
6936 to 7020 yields 8.73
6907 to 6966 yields 8.78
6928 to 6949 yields 8.77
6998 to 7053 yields 8.55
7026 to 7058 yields 8.5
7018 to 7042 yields 8.46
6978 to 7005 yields 8.73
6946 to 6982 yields 8.79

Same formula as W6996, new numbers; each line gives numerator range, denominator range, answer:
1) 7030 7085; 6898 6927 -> 0.94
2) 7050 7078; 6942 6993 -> 0.96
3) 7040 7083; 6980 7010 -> 0.97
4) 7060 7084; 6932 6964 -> 0.95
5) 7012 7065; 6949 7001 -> 0.97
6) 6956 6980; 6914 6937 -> 1.00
